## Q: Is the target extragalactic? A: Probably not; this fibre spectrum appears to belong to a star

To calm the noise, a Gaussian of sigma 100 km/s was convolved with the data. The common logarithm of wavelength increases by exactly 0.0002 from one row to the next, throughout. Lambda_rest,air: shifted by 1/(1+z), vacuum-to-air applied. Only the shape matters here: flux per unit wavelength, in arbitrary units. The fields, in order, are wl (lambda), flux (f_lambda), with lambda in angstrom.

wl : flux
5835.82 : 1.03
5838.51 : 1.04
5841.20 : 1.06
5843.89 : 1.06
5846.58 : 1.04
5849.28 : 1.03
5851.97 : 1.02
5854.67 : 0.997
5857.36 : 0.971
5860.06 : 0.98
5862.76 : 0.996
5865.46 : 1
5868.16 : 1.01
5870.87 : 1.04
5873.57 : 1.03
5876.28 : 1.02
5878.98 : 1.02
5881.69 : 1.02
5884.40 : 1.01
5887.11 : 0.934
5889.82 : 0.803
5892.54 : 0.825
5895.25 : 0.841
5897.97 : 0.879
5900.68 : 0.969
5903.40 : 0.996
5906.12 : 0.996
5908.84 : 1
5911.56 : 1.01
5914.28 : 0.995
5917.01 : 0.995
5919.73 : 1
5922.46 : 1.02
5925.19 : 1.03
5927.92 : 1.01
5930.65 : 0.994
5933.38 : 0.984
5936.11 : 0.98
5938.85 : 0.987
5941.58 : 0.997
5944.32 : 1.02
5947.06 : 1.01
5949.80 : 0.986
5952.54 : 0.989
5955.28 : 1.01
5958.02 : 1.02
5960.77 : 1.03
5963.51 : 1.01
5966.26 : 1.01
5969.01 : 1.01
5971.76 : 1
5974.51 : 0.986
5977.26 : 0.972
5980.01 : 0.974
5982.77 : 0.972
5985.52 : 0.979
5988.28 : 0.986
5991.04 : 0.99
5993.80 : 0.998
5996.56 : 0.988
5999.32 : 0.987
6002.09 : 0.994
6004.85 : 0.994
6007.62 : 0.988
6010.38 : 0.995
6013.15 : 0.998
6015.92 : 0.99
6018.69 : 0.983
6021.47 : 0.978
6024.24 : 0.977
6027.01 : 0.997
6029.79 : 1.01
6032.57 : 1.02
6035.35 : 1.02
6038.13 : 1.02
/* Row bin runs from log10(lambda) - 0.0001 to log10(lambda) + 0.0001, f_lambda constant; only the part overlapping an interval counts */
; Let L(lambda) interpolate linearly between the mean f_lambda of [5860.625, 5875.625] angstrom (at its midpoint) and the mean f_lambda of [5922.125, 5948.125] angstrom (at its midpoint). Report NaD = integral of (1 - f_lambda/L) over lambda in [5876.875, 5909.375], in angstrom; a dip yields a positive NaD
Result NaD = 2.2 angstrom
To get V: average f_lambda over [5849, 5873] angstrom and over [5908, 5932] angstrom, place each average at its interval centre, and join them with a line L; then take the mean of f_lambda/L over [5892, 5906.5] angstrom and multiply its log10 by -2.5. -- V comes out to 0.10 mag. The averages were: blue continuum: 1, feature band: 0.918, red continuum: 1.01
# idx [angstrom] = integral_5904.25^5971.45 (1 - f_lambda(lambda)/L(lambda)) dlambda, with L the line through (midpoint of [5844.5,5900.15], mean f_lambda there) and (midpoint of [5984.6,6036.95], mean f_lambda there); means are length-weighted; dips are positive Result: -1.40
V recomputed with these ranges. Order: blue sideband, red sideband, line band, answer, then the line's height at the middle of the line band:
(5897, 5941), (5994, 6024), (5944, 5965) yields -0.020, 0.991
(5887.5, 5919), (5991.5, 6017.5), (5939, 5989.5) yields -0.030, 0.971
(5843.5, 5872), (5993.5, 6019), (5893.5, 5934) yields 0.026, 1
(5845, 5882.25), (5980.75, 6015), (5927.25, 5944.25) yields 0.007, 1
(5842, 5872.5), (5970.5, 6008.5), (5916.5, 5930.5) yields -0.011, 1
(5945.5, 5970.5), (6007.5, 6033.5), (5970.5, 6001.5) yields 0.018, 1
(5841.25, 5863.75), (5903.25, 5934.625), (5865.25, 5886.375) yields -0.007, 1.01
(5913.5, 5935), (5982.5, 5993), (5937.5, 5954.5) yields -0.002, 0.997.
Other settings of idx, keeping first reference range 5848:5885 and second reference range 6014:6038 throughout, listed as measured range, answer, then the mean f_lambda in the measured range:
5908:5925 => 0.0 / 1.01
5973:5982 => 0.2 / 0.977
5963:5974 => 0.0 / 1.01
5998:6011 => 0.1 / 0.992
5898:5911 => 0.4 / 0.981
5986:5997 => 0.1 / 0.989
